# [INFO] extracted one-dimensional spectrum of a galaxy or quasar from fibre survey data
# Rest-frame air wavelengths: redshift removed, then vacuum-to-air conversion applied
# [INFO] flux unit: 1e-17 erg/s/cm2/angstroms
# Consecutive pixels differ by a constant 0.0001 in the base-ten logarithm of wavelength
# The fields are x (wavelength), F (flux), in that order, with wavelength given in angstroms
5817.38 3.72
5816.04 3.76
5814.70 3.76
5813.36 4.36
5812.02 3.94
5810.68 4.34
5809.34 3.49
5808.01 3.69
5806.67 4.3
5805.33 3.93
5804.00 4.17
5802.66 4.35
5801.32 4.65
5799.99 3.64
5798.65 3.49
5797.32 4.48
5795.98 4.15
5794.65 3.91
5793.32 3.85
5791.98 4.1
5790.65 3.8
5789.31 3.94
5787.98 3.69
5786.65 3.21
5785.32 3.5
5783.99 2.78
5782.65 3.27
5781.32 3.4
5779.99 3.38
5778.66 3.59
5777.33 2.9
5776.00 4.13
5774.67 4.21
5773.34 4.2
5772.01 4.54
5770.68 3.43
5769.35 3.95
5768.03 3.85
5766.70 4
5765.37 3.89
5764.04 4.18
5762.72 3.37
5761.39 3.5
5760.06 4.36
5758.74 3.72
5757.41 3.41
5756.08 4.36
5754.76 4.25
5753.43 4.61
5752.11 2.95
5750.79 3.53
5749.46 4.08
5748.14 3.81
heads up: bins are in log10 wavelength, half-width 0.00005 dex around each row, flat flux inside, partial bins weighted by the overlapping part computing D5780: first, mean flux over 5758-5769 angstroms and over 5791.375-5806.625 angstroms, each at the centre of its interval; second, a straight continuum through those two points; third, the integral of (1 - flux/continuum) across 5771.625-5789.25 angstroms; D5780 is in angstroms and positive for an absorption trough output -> 1.62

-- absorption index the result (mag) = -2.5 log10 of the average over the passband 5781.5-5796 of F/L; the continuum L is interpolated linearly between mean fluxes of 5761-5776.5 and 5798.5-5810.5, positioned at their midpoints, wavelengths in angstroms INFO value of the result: 0.10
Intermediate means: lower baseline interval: 3.94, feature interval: 3.62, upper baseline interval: 4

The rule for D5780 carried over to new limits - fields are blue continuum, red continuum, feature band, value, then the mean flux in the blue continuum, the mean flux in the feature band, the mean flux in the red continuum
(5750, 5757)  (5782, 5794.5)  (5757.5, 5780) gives -0.4 angstroms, 3.92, 3.84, 3.58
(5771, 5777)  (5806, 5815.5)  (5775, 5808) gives 2.3 angstroms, 4.14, 3.78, 3.98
